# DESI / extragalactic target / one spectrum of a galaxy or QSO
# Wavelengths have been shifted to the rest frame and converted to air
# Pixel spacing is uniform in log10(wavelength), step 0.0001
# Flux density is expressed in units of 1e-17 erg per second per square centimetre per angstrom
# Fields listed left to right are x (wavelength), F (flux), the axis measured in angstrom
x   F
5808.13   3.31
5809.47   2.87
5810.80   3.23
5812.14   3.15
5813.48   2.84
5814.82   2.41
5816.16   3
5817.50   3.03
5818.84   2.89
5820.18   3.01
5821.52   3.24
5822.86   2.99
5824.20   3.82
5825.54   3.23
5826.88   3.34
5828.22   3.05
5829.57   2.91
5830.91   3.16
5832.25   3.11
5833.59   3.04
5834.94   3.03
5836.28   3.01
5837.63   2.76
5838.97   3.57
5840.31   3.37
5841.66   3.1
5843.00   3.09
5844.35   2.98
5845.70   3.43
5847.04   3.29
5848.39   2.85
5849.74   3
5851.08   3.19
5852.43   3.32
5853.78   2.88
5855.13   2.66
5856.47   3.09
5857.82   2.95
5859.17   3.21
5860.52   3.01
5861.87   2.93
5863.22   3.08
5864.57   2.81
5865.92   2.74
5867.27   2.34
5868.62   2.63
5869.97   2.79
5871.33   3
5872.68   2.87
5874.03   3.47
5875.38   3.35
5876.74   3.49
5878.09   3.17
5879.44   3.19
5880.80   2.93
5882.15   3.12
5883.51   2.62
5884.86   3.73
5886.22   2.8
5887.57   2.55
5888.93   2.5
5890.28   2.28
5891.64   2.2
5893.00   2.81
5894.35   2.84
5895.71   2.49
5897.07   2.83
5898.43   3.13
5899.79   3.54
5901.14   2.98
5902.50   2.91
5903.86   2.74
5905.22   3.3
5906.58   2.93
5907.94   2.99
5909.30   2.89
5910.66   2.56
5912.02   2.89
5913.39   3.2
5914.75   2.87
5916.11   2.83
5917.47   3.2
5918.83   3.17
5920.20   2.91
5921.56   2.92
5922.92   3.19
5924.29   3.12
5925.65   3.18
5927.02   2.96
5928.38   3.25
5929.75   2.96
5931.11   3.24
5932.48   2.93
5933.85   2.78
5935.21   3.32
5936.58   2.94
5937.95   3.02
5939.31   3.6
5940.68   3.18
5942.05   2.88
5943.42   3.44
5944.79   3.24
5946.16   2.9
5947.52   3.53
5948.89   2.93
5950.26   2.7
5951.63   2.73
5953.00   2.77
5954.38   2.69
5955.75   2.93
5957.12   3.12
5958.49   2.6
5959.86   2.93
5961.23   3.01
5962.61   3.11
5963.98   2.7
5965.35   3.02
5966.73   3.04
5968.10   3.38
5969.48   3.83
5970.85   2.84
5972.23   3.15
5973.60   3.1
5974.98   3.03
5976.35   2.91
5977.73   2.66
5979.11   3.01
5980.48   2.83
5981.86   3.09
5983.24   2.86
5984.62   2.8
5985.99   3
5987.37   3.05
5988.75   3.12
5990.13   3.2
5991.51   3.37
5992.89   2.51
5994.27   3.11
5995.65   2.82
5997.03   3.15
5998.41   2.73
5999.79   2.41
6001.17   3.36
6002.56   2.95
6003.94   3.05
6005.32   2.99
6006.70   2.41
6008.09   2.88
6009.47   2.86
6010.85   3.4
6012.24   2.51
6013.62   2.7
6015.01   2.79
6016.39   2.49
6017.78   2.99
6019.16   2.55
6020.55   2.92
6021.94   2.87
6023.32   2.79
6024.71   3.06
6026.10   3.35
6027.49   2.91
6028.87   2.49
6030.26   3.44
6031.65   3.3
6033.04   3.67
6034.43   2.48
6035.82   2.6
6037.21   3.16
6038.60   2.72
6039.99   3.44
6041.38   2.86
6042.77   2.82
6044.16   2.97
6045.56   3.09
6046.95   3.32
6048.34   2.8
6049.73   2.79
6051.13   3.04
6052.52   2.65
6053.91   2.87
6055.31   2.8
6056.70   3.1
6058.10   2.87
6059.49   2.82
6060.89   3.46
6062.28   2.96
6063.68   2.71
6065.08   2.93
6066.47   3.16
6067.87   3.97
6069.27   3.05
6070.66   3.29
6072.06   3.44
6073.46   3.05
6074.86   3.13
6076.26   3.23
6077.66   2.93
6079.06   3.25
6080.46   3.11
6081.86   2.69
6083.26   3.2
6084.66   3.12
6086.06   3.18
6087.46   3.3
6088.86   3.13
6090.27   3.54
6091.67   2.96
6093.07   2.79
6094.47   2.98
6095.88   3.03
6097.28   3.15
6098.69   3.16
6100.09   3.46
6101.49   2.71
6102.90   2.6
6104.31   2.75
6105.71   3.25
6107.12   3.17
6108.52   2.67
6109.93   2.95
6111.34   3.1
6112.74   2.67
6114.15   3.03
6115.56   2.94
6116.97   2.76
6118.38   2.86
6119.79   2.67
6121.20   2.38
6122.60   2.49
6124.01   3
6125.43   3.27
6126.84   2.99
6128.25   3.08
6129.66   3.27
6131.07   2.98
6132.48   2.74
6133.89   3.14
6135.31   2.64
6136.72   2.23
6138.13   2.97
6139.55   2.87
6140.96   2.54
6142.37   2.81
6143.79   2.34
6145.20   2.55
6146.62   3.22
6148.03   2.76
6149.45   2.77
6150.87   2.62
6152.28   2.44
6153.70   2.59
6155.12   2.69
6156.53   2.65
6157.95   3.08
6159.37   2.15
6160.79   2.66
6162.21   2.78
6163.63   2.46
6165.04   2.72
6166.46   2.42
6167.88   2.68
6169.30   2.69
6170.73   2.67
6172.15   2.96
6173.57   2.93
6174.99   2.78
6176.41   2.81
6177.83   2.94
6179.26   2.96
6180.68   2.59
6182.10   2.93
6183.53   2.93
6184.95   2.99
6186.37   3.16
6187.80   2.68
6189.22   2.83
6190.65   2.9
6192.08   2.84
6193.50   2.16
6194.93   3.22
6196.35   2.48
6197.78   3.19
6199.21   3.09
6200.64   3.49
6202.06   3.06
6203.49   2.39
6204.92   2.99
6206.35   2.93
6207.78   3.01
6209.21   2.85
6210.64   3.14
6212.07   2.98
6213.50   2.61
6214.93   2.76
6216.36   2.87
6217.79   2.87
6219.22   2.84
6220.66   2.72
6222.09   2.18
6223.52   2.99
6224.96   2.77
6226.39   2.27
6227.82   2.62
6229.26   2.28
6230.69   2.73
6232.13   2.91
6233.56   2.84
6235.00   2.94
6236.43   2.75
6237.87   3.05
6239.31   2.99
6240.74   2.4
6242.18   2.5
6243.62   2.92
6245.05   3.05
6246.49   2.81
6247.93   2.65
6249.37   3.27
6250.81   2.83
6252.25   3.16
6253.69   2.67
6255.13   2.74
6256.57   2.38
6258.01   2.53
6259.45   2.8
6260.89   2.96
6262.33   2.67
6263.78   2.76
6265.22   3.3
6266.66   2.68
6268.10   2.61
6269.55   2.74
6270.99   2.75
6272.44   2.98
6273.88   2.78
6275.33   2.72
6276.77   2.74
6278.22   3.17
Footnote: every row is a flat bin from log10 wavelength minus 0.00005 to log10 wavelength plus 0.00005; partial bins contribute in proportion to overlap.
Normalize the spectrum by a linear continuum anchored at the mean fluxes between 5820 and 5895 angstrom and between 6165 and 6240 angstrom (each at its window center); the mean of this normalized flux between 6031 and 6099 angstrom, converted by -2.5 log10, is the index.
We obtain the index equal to -0.06 mag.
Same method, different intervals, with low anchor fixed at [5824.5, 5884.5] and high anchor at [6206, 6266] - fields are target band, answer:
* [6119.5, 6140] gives 0.006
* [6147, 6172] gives 0.076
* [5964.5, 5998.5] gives -0.021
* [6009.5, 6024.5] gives 0.050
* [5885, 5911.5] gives 0.075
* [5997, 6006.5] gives 0.017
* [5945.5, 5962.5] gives 0.029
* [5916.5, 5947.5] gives -0.039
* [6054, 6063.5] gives -0.022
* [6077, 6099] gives -0.072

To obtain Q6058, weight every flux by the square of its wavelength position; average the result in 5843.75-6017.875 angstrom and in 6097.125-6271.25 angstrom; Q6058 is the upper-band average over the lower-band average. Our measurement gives 1.03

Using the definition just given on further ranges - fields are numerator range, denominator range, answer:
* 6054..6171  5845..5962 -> 1.04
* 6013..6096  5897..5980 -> 1.04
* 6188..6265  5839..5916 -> 1.06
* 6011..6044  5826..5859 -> 1.00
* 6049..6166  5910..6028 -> 1.02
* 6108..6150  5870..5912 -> 1.04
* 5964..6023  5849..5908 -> 1.04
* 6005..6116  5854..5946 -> 1.06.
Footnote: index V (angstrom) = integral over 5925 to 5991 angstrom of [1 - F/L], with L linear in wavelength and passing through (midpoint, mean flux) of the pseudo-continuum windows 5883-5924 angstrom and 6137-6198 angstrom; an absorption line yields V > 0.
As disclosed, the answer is -3.8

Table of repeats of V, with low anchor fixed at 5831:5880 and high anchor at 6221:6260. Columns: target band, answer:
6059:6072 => -1.3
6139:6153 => 0.6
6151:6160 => 0.7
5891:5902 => 0.6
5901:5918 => 0.4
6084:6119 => -1.9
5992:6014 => 0.5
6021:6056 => -0.8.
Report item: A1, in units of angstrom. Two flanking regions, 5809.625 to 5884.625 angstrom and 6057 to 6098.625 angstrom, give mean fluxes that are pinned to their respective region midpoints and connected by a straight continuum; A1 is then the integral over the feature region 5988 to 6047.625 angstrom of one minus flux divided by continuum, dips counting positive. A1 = 3.0 angstrom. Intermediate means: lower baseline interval 3.05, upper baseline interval 3.12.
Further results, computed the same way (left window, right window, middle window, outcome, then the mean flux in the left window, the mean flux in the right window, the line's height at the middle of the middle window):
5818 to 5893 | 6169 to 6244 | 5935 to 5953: -0.7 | 3.02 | 2.82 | 2.97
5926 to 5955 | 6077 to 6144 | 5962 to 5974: -0.4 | 3.05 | 2.94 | 3.03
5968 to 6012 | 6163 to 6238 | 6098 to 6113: -0.4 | 2.99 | 2.81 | 2.89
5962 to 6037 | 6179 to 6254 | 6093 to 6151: 0.4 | 2.96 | 2.83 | 2.89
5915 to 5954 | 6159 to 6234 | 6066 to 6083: -1.6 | 3.06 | 2.79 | 2.92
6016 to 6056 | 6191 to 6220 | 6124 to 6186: 2.7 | 2.94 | 2.89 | 2.9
